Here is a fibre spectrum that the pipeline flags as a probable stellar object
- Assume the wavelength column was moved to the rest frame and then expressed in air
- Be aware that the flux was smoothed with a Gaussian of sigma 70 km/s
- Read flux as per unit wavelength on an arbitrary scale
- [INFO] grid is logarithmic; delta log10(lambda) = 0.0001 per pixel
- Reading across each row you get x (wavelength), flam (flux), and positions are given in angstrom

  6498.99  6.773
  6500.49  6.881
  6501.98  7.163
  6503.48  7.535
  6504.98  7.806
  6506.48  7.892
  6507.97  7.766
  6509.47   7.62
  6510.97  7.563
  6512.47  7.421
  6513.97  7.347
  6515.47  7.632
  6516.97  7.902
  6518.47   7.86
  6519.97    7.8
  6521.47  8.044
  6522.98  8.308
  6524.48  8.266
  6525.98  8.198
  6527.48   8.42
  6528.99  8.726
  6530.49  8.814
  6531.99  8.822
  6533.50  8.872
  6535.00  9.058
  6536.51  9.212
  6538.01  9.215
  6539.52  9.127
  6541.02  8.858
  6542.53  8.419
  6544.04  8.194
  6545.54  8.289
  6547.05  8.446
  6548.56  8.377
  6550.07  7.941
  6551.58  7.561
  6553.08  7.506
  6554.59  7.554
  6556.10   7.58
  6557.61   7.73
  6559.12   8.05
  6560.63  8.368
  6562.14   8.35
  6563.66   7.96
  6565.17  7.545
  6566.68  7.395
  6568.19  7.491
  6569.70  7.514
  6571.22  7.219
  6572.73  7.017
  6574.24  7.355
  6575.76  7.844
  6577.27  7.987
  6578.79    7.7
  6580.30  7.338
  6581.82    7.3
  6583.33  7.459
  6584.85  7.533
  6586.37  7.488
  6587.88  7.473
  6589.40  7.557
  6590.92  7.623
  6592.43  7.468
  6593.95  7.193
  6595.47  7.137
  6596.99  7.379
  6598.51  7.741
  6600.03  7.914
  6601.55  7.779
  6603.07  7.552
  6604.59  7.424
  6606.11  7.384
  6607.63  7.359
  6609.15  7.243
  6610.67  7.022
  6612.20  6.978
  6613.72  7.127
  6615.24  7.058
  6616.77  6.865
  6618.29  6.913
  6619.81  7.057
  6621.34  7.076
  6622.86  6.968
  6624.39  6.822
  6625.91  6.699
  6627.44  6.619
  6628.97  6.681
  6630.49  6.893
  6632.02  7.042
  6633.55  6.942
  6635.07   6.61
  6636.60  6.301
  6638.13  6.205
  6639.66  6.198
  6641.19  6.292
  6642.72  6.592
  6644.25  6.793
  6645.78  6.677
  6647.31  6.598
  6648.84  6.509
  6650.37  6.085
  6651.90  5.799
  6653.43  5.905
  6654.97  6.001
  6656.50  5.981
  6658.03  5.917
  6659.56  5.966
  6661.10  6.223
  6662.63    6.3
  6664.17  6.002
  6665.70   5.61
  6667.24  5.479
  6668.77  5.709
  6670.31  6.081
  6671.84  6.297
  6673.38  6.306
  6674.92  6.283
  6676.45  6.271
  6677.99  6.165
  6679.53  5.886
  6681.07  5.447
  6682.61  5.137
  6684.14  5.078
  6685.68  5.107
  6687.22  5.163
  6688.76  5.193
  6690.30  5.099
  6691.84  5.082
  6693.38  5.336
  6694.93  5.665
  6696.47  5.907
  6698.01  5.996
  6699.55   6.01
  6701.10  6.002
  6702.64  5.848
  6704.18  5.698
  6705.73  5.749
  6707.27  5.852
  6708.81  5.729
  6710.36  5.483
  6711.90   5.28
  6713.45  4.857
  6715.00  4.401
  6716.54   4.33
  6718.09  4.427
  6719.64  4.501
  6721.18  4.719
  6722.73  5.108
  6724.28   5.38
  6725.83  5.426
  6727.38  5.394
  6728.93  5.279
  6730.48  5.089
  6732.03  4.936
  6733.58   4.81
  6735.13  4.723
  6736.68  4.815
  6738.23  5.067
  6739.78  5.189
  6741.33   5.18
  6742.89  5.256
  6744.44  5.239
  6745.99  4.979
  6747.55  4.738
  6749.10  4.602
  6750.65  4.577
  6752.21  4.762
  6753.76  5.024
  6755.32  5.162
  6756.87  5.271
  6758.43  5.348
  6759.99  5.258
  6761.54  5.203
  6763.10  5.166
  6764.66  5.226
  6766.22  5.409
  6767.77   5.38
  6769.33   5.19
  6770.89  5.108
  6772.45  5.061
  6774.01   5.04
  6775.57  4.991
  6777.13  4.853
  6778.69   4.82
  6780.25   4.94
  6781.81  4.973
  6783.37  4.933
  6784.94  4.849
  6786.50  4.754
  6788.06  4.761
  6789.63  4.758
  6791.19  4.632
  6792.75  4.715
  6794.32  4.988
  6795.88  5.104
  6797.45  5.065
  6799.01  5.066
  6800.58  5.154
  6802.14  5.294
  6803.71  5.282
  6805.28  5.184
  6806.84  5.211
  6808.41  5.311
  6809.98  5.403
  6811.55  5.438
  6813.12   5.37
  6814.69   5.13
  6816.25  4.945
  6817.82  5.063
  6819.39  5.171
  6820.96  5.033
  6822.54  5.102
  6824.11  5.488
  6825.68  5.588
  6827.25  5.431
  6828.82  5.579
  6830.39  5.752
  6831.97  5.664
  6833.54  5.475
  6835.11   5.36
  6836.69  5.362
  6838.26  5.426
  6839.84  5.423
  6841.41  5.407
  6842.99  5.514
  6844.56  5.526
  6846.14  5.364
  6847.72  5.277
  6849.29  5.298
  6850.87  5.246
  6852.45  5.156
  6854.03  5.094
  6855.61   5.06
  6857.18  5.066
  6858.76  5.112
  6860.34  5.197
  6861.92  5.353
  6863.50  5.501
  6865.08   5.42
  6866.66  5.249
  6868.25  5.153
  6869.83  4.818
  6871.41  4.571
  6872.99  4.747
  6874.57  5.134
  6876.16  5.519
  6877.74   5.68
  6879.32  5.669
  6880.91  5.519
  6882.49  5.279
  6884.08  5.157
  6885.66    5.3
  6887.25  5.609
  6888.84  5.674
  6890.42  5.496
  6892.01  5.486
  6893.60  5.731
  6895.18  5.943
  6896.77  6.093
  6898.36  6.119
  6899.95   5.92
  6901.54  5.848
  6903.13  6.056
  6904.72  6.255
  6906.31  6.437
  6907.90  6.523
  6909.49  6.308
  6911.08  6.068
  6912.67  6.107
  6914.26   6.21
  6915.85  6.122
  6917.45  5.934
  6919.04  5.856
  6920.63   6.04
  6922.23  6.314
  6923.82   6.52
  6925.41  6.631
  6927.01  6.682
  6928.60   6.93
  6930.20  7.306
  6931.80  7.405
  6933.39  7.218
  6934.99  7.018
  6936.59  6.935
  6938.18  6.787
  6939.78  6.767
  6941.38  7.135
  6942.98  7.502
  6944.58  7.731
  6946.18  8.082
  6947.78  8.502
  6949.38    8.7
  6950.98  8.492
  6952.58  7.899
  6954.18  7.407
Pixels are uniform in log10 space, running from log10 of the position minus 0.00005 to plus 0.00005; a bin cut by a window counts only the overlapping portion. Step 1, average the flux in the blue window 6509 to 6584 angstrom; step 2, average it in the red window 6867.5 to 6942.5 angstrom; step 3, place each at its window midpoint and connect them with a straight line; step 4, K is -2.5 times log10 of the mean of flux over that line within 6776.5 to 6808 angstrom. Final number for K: 0.32 mag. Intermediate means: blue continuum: 8.01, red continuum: 6.05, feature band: 4.97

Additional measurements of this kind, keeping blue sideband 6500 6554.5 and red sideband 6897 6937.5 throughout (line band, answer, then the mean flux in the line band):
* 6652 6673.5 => 0.25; 5.97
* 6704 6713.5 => 0.30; 5.56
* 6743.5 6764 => 0.38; 5.03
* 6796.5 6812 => 0.30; 5.23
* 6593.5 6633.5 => 0.09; 7.15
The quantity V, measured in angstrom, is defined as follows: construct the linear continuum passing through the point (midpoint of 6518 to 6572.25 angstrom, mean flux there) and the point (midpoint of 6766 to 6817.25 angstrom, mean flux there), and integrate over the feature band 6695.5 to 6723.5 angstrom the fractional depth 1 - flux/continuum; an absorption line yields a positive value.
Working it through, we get 3.59 angstrom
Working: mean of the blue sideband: 8.19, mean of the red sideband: 5.06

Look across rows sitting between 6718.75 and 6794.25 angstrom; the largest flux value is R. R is 5.426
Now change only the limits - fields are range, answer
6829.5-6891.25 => 5.752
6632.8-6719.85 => 6.942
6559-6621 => 8.368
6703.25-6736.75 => 5.852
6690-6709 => 6.01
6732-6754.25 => 5.256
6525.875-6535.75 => 9.058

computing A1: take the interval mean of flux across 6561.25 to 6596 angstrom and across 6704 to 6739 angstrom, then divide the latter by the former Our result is 0.7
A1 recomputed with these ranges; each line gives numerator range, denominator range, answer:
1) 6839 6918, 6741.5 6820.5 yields 1.10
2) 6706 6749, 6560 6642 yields 0.70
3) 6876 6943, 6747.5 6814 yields 1.23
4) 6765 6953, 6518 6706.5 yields 0.81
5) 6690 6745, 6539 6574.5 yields 0.66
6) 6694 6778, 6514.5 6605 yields 0.65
